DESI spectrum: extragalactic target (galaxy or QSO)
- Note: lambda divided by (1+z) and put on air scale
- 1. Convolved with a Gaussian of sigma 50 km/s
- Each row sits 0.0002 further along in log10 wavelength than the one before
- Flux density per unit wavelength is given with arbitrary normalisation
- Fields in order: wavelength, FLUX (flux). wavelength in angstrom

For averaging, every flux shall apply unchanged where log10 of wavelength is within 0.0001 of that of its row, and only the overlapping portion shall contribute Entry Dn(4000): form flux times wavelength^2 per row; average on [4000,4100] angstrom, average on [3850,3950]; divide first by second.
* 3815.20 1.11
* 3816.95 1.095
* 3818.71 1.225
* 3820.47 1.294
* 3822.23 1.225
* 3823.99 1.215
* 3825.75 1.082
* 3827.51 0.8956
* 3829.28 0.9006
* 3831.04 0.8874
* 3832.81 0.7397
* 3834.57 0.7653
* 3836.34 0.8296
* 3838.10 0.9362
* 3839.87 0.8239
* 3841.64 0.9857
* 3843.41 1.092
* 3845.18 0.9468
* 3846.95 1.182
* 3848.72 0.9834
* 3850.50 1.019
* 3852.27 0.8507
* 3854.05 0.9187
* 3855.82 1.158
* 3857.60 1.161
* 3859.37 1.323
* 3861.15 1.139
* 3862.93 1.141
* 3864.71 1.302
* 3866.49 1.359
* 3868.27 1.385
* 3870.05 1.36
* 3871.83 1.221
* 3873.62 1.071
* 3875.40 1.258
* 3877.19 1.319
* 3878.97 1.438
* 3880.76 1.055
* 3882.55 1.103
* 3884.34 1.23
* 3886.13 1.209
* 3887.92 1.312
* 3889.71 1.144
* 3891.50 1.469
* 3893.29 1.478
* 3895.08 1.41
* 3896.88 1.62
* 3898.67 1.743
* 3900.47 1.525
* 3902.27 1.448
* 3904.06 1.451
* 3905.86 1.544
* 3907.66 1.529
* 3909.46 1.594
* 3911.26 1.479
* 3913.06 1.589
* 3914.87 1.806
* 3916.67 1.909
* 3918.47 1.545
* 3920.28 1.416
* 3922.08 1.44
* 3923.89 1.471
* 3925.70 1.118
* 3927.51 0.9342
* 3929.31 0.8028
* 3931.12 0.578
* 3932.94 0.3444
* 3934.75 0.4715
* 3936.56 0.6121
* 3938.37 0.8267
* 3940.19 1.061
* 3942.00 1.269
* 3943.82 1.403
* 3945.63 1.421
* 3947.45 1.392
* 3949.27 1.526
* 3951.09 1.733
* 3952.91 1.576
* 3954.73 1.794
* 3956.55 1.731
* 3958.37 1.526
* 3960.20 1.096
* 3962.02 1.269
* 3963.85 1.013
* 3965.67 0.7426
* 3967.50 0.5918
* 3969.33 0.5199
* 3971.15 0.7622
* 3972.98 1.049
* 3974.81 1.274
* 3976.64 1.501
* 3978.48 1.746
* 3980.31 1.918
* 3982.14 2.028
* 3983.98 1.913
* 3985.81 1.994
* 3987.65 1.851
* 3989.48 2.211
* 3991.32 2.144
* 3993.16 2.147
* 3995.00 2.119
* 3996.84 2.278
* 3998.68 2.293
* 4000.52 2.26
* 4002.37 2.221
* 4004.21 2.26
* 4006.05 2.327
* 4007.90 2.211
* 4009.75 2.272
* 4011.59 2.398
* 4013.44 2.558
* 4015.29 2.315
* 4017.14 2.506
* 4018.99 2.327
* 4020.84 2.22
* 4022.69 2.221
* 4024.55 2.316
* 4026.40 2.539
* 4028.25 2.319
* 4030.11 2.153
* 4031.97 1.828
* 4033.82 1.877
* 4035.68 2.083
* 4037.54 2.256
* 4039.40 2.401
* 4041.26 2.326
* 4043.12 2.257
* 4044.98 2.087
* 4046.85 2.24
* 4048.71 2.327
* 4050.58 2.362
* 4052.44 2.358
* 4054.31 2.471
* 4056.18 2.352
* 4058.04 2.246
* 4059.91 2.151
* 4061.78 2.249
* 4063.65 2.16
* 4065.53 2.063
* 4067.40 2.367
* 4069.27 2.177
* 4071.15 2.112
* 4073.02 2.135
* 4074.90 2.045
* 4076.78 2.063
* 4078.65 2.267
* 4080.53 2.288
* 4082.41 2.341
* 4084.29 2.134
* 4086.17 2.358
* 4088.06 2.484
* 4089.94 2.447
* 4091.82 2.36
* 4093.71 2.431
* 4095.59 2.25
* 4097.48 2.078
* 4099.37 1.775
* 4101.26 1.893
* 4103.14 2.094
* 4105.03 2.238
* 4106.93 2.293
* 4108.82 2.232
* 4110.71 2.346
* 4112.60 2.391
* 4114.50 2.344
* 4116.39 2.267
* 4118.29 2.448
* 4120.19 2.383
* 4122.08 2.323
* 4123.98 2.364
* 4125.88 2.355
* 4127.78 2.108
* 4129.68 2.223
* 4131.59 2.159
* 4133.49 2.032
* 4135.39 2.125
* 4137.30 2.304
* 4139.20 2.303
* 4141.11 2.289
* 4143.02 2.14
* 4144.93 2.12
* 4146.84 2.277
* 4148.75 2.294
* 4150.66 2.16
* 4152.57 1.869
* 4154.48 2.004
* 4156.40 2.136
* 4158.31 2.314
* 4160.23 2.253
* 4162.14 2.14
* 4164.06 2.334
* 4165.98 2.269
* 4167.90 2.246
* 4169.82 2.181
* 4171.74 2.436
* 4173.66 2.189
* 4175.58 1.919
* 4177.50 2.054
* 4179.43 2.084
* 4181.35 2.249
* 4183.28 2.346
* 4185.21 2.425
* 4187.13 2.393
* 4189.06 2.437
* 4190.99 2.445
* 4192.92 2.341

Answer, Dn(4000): 1.92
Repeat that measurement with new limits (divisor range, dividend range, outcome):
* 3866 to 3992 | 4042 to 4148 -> 1.80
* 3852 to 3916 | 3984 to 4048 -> 1.77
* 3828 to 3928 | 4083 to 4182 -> 2.01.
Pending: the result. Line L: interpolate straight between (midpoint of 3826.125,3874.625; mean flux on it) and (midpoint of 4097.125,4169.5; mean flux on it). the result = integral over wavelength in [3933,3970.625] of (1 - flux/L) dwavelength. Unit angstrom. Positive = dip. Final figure 8.0 angstrom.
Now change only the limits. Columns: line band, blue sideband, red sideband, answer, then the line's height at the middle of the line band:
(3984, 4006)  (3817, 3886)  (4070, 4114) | -4.8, 1.77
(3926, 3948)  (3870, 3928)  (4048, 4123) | 9.2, 1.58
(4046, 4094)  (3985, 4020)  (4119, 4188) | -0.7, 2.23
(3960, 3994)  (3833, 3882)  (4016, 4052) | 7.7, 1.88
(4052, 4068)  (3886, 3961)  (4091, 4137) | -2.3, 1.98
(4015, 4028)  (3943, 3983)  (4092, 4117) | -5.0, 1.7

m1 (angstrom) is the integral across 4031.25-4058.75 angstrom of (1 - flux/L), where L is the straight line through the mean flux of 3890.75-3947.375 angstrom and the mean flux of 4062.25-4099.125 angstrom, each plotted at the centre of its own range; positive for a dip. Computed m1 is -2.8 angstrom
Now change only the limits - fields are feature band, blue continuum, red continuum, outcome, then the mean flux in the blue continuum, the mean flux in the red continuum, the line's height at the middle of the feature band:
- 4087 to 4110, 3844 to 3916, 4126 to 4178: -2.3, 1.31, 2.18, 2.01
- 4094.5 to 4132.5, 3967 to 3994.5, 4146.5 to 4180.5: -4.0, 1.6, 2.17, 2.02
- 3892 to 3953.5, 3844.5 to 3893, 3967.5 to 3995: 2.9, 1.19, 1.63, 1.4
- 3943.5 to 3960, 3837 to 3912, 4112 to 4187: -0.3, 1.25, 2.23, 1.53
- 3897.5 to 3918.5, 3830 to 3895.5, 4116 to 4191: -4.7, 1.13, 2.23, 1.3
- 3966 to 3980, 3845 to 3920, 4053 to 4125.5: 5.3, 1.33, 2.25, 1.73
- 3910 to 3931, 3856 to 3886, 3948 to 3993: -0.3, 1.24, 1.49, 1.36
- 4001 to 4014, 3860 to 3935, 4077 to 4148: -3.8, 1.31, 2.25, 1.79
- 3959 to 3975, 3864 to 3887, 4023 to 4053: 7.8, 1.25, 2.23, 1.8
